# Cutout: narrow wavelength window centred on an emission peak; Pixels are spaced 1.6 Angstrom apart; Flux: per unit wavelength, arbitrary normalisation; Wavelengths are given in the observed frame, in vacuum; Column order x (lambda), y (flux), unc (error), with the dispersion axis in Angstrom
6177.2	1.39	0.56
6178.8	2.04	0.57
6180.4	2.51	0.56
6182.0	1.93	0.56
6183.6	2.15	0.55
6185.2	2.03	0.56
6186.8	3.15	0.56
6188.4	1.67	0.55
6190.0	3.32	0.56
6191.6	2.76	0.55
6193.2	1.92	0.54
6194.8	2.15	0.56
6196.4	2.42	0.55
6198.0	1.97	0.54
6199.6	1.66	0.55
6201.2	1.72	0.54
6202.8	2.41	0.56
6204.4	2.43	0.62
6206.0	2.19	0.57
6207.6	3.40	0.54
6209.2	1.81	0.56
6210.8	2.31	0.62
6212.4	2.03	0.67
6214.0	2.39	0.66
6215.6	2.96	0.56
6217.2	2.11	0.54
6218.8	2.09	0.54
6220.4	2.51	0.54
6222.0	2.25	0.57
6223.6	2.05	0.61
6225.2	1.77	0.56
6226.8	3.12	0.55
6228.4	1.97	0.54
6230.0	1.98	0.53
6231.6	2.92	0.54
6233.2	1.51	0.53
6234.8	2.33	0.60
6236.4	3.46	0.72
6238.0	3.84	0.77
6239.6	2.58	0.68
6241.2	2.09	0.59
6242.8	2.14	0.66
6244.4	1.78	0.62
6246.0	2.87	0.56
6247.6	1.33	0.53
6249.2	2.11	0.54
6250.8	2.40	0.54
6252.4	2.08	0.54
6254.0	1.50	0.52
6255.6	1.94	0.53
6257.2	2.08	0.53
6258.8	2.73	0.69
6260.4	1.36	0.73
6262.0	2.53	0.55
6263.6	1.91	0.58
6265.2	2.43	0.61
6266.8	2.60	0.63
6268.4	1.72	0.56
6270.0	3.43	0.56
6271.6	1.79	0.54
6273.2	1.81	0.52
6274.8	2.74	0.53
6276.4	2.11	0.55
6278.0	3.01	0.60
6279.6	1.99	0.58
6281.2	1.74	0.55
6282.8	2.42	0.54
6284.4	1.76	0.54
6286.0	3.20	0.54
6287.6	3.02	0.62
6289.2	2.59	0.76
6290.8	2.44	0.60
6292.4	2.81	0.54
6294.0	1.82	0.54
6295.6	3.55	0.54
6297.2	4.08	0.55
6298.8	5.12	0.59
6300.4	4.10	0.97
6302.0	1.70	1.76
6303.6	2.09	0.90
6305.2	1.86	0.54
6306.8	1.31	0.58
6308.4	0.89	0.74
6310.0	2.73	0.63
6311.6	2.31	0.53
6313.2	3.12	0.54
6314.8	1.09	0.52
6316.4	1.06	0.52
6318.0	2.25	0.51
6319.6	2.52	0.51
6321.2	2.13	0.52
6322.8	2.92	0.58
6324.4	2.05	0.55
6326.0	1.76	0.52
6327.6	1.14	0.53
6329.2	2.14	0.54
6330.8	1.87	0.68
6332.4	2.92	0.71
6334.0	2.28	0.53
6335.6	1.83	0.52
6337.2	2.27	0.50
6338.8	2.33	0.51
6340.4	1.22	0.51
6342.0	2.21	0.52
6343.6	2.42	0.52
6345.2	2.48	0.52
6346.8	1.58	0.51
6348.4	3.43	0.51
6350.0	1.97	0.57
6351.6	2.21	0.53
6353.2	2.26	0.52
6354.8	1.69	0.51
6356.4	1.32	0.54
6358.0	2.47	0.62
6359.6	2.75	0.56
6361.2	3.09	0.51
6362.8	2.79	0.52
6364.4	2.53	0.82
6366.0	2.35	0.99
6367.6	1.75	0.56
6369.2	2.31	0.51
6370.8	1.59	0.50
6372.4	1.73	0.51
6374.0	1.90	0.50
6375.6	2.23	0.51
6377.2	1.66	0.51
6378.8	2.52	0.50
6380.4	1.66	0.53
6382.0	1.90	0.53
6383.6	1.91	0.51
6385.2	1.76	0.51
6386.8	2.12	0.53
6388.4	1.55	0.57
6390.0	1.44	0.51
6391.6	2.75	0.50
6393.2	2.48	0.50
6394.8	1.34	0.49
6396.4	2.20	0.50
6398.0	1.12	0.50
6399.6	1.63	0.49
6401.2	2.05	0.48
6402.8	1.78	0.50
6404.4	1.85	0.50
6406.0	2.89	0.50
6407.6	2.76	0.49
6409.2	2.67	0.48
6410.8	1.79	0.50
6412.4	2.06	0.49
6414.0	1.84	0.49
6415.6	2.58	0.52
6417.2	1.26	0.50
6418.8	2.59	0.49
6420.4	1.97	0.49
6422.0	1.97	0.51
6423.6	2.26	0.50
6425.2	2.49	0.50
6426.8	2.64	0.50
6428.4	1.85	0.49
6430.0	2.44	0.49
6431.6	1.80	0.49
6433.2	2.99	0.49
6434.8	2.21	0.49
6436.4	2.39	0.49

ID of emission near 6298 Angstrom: [O III]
